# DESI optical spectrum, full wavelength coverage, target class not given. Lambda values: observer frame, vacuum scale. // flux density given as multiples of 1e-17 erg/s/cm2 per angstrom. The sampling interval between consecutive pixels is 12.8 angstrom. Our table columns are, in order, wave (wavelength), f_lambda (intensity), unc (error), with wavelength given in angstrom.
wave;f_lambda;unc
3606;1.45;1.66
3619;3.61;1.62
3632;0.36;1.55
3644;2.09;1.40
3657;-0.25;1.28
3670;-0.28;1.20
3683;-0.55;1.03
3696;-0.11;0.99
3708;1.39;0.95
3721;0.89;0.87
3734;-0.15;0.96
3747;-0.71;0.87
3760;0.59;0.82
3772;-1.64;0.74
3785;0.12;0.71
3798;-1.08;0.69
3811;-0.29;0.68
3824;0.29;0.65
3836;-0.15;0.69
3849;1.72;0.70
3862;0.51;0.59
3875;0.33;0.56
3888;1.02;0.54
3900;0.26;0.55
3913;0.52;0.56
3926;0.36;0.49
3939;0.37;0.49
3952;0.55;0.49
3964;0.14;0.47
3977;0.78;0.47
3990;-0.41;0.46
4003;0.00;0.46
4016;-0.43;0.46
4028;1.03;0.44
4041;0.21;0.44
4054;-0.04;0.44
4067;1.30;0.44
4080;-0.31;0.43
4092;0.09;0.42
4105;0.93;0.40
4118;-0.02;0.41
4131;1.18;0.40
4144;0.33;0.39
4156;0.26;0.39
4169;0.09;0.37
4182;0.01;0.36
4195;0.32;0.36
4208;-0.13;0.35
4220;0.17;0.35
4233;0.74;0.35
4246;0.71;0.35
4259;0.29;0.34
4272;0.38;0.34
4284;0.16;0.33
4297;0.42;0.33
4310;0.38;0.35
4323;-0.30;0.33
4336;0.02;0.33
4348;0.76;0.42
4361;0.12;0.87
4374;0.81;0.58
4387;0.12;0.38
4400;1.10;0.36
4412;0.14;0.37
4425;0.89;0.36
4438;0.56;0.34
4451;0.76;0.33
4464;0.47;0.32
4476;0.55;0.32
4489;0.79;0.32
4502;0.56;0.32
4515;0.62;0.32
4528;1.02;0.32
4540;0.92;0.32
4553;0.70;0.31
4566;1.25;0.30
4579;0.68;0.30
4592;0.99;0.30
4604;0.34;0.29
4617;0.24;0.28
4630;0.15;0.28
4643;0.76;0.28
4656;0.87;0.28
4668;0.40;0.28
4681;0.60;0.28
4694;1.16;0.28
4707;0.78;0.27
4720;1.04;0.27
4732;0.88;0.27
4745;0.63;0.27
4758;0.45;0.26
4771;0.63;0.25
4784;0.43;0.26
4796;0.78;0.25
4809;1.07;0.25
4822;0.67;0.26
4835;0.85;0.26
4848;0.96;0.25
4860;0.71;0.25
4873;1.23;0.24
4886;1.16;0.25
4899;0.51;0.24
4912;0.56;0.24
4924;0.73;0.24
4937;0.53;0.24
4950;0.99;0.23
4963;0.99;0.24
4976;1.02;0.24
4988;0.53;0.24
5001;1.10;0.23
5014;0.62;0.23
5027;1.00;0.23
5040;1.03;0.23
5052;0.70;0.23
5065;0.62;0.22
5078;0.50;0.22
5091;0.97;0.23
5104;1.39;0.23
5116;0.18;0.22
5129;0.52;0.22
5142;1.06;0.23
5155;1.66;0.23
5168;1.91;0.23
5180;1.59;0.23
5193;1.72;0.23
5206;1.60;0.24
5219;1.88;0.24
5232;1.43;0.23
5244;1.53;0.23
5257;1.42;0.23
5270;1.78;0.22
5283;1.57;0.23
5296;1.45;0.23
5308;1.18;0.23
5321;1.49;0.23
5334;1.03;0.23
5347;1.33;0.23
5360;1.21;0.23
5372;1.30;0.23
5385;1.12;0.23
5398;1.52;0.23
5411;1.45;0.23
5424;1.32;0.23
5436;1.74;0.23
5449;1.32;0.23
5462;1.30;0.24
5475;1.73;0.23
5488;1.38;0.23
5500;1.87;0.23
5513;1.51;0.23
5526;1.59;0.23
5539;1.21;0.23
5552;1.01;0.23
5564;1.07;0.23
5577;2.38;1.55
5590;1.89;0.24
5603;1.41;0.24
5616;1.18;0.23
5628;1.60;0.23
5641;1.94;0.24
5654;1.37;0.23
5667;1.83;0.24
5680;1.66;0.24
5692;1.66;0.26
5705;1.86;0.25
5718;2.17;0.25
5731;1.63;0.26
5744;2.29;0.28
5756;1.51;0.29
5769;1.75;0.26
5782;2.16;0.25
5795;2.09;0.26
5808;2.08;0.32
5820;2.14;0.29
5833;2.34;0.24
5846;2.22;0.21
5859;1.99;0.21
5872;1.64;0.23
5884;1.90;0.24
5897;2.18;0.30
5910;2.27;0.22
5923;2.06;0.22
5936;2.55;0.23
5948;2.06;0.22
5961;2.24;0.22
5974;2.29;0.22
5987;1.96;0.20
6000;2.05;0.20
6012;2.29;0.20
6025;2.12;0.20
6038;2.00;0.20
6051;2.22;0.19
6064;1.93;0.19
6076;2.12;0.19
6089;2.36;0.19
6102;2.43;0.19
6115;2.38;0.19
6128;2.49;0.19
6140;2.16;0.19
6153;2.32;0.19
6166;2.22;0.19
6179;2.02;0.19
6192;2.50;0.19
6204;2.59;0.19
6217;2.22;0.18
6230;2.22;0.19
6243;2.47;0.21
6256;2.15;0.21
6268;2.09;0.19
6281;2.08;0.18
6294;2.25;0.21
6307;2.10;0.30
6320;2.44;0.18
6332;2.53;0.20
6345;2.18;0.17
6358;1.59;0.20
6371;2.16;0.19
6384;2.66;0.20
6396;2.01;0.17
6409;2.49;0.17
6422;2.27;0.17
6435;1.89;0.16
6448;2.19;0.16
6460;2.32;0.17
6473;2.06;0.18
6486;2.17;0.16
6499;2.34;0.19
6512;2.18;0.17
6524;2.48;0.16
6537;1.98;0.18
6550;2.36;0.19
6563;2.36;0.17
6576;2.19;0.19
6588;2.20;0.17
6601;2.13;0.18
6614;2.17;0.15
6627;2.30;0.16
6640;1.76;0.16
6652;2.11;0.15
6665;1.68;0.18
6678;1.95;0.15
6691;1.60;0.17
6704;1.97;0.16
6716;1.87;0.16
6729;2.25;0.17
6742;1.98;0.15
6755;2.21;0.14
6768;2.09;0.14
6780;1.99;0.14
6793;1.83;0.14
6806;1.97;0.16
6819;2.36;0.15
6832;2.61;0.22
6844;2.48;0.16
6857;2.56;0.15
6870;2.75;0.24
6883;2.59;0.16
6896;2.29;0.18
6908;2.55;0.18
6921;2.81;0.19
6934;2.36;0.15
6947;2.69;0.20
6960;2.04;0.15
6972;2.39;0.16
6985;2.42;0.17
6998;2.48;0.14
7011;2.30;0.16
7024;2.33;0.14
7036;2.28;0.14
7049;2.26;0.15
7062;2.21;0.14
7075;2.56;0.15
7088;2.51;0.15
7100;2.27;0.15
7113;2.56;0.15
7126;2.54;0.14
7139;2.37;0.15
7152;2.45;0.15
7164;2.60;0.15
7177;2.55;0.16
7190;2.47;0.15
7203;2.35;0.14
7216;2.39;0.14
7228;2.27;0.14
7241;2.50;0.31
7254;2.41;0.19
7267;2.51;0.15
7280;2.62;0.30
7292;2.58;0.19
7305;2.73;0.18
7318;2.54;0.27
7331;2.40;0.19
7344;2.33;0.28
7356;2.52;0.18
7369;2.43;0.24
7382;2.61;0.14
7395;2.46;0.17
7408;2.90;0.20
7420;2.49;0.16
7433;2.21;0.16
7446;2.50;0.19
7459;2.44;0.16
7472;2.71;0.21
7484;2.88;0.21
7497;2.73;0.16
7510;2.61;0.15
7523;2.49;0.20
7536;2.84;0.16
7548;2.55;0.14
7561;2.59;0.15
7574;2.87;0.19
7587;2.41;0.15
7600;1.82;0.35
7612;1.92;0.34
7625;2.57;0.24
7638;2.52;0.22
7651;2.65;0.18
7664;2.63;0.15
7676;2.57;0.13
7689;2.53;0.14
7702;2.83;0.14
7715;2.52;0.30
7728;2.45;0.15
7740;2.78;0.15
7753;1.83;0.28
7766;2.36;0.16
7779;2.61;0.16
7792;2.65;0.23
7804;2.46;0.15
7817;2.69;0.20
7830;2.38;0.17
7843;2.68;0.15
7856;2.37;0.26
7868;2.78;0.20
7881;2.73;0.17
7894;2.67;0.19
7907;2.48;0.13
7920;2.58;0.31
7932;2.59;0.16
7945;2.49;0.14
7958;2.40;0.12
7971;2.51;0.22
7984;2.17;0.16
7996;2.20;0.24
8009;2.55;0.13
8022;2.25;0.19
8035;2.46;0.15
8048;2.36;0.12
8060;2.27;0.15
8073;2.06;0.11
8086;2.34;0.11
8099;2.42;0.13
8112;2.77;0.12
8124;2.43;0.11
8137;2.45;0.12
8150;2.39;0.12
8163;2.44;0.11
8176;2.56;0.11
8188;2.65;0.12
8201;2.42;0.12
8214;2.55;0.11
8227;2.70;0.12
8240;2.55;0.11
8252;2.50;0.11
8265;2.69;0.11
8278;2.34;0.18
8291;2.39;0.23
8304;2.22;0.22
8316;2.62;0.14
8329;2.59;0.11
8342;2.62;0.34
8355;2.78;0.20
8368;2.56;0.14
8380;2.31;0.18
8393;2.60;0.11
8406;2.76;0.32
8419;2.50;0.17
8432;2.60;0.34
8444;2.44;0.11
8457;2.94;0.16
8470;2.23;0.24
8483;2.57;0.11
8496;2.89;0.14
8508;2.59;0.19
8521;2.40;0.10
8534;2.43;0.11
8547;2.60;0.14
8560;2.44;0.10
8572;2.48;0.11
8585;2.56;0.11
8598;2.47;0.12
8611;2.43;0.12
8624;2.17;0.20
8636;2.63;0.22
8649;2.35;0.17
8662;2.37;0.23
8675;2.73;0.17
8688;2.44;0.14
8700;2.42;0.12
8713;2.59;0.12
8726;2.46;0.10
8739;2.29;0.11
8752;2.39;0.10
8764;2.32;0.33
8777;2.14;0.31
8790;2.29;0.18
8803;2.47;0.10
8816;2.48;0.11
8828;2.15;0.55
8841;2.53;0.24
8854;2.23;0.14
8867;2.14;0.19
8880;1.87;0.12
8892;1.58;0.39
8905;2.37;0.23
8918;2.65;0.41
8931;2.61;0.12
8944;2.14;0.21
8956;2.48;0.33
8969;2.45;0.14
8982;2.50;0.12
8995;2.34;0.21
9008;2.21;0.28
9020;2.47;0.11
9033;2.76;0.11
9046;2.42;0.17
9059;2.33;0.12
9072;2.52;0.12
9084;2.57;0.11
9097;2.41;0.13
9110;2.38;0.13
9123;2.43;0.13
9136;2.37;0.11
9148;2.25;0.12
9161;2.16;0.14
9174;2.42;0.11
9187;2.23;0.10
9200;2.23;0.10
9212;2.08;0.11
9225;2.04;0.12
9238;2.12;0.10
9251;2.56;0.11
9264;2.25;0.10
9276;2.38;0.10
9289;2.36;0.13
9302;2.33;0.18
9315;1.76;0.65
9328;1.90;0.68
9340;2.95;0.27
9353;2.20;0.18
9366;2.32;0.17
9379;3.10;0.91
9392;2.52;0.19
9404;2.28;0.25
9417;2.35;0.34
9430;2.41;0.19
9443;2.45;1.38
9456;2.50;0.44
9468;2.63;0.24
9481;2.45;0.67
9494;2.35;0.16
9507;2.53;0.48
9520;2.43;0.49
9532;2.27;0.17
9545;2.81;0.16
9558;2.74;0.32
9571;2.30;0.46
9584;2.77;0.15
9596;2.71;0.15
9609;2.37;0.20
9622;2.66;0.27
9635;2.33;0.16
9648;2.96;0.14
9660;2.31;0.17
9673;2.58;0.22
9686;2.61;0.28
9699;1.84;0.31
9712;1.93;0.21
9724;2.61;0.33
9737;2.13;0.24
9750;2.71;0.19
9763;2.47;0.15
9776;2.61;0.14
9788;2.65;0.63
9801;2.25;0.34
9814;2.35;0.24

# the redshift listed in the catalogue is 0.29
